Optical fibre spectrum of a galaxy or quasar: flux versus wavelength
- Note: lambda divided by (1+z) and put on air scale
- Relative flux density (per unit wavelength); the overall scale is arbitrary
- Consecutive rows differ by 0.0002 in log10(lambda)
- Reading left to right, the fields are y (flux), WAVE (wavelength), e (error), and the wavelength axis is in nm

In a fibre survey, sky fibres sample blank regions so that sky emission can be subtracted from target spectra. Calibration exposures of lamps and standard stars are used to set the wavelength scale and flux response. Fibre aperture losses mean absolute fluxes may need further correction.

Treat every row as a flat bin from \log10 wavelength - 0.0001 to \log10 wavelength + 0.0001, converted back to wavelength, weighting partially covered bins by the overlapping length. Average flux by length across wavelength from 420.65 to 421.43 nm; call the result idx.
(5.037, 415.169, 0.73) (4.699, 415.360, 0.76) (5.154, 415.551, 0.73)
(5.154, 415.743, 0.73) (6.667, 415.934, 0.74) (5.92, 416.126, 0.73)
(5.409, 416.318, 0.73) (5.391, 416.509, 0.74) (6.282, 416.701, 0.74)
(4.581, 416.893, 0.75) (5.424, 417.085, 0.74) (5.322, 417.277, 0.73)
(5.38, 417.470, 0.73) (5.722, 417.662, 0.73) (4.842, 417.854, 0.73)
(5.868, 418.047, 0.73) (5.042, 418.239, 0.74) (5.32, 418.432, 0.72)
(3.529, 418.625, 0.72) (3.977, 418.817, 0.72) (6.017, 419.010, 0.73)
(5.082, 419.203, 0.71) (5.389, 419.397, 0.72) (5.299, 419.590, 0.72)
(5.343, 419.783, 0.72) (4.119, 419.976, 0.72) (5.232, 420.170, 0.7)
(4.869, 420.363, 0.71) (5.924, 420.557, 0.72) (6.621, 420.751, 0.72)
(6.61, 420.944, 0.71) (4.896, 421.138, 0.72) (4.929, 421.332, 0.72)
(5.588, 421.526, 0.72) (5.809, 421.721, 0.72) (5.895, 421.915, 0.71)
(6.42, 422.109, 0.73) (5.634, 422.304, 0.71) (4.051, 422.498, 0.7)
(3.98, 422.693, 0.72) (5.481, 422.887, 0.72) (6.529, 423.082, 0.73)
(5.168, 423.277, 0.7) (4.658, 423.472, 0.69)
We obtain 5.77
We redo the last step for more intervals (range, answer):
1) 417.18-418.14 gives 5.42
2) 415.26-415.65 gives 4.93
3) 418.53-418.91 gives 3.76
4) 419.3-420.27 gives 5.08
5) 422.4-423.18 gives 5.02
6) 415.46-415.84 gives 5.16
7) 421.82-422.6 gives 5.49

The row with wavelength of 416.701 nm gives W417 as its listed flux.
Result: 6.282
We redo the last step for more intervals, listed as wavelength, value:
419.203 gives 5.082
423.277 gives 5.168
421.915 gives 5.895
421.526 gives 5.588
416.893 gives 4.581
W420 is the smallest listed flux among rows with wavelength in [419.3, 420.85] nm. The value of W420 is 4.119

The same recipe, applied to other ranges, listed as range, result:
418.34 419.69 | 3.529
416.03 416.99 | 4.581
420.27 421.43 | 4.869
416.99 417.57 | 5.322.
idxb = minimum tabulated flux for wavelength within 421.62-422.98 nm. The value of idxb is 3.98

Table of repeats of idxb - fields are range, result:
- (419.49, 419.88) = 5.299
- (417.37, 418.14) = 4.842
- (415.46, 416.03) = 5.154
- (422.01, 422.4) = 5.634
